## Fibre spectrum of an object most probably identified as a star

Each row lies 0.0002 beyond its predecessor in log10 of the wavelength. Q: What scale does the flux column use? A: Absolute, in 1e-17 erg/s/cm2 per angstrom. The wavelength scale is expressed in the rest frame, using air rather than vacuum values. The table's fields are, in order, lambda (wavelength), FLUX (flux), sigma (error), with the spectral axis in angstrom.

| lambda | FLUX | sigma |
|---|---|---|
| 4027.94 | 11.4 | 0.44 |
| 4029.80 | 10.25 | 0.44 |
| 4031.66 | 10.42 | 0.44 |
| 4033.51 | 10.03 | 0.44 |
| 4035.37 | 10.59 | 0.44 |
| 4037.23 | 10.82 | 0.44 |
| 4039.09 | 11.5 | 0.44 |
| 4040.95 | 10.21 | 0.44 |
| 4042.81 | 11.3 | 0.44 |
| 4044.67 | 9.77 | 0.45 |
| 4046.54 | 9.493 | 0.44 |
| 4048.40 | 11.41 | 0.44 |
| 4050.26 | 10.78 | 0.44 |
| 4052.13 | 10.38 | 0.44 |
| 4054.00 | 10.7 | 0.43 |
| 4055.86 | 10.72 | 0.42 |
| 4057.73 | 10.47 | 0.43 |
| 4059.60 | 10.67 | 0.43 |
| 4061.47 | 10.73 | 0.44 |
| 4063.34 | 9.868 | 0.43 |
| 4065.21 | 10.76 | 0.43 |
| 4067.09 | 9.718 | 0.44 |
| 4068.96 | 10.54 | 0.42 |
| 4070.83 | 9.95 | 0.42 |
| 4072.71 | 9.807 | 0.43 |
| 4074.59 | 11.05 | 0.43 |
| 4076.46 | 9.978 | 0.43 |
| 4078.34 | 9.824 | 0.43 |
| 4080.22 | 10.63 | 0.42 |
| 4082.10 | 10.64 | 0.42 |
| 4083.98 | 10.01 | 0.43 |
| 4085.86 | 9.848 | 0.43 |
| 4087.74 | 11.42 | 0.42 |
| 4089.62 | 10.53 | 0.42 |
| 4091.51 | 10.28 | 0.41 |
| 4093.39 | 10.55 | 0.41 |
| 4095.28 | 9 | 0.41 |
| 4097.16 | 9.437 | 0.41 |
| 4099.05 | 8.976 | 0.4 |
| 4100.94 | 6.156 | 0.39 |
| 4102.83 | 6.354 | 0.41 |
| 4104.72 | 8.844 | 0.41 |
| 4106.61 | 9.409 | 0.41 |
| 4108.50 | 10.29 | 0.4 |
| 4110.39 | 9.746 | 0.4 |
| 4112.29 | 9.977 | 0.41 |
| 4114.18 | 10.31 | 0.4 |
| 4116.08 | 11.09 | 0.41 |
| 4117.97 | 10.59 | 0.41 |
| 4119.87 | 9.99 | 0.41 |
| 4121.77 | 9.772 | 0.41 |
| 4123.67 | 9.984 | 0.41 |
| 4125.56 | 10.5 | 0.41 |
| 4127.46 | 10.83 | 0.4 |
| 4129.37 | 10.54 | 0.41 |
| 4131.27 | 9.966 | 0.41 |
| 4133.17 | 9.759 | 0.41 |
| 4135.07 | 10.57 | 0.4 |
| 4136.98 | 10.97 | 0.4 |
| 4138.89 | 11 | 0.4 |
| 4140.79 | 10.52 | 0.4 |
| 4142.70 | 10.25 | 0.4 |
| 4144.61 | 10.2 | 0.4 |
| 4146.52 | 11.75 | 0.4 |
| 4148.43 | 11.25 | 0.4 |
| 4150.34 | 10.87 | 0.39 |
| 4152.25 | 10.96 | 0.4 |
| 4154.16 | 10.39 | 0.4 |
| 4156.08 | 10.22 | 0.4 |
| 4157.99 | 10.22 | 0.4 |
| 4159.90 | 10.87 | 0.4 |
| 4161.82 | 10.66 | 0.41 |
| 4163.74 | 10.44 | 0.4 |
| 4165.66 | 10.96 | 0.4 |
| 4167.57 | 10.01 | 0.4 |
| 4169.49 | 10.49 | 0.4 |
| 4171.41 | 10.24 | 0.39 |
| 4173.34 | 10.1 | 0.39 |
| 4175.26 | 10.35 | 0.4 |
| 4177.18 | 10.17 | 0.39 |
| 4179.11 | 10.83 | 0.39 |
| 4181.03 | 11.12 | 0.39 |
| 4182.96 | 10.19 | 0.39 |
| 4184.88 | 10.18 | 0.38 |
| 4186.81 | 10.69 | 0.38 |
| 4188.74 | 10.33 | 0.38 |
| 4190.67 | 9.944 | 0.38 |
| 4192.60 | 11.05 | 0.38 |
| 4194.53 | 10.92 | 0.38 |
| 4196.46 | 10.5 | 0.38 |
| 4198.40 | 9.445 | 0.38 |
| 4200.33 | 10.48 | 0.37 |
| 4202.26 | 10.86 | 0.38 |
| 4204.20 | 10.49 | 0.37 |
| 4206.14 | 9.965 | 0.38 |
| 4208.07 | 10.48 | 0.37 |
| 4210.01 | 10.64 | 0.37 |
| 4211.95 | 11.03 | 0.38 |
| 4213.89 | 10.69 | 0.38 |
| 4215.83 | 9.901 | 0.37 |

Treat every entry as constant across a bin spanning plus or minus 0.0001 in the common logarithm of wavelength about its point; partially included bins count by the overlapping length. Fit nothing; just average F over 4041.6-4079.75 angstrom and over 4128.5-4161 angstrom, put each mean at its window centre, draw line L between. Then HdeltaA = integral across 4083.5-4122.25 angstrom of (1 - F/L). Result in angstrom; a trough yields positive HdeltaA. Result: 3.18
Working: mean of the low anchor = 10.4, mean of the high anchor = 10.6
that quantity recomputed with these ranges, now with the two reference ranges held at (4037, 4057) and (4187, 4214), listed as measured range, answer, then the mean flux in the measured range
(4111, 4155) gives 0.14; 10.5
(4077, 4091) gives 0.27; 10.4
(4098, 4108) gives 2.38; 8.07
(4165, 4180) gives 0.19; 10.4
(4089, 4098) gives 0.55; 9.95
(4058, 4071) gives 0.33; 10.4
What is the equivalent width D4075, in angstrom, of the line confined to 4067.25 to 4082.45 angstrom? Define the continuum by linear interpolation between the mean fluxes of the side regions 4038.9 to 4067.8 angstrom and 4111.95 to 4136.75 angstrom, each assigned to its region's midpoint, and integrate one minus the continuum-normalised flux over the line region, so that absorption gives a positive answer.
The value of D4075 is 0.3 angstrom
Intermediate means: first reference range 10.5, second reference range 10.3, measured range 10.3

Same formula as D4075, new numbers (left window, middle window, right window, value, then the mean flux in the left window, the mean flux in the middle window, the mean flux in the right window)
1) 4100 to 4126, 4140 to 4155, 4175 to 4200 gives -1.3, 9.49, 10.8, 10.4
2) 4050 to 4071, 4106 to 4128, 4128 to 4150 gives 0.8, 10.4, 10.2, 10.6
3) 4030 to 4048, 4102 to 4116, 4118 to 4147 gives 1.4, 10.5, 9.41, 10.4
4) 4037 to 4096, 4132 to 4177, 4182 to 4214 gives -0.5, 10.4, 10.6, 10.5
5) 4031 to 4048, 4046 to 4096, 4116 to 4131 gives 0.3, 10.5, 10.4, 10.4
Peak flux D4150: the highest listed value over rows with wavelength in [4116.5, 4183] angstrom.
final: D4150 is 11.75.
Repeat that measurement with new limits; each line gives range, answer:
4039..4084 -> 11.5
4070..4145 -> 11.42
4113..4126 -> 11.09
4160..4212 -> 11.12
